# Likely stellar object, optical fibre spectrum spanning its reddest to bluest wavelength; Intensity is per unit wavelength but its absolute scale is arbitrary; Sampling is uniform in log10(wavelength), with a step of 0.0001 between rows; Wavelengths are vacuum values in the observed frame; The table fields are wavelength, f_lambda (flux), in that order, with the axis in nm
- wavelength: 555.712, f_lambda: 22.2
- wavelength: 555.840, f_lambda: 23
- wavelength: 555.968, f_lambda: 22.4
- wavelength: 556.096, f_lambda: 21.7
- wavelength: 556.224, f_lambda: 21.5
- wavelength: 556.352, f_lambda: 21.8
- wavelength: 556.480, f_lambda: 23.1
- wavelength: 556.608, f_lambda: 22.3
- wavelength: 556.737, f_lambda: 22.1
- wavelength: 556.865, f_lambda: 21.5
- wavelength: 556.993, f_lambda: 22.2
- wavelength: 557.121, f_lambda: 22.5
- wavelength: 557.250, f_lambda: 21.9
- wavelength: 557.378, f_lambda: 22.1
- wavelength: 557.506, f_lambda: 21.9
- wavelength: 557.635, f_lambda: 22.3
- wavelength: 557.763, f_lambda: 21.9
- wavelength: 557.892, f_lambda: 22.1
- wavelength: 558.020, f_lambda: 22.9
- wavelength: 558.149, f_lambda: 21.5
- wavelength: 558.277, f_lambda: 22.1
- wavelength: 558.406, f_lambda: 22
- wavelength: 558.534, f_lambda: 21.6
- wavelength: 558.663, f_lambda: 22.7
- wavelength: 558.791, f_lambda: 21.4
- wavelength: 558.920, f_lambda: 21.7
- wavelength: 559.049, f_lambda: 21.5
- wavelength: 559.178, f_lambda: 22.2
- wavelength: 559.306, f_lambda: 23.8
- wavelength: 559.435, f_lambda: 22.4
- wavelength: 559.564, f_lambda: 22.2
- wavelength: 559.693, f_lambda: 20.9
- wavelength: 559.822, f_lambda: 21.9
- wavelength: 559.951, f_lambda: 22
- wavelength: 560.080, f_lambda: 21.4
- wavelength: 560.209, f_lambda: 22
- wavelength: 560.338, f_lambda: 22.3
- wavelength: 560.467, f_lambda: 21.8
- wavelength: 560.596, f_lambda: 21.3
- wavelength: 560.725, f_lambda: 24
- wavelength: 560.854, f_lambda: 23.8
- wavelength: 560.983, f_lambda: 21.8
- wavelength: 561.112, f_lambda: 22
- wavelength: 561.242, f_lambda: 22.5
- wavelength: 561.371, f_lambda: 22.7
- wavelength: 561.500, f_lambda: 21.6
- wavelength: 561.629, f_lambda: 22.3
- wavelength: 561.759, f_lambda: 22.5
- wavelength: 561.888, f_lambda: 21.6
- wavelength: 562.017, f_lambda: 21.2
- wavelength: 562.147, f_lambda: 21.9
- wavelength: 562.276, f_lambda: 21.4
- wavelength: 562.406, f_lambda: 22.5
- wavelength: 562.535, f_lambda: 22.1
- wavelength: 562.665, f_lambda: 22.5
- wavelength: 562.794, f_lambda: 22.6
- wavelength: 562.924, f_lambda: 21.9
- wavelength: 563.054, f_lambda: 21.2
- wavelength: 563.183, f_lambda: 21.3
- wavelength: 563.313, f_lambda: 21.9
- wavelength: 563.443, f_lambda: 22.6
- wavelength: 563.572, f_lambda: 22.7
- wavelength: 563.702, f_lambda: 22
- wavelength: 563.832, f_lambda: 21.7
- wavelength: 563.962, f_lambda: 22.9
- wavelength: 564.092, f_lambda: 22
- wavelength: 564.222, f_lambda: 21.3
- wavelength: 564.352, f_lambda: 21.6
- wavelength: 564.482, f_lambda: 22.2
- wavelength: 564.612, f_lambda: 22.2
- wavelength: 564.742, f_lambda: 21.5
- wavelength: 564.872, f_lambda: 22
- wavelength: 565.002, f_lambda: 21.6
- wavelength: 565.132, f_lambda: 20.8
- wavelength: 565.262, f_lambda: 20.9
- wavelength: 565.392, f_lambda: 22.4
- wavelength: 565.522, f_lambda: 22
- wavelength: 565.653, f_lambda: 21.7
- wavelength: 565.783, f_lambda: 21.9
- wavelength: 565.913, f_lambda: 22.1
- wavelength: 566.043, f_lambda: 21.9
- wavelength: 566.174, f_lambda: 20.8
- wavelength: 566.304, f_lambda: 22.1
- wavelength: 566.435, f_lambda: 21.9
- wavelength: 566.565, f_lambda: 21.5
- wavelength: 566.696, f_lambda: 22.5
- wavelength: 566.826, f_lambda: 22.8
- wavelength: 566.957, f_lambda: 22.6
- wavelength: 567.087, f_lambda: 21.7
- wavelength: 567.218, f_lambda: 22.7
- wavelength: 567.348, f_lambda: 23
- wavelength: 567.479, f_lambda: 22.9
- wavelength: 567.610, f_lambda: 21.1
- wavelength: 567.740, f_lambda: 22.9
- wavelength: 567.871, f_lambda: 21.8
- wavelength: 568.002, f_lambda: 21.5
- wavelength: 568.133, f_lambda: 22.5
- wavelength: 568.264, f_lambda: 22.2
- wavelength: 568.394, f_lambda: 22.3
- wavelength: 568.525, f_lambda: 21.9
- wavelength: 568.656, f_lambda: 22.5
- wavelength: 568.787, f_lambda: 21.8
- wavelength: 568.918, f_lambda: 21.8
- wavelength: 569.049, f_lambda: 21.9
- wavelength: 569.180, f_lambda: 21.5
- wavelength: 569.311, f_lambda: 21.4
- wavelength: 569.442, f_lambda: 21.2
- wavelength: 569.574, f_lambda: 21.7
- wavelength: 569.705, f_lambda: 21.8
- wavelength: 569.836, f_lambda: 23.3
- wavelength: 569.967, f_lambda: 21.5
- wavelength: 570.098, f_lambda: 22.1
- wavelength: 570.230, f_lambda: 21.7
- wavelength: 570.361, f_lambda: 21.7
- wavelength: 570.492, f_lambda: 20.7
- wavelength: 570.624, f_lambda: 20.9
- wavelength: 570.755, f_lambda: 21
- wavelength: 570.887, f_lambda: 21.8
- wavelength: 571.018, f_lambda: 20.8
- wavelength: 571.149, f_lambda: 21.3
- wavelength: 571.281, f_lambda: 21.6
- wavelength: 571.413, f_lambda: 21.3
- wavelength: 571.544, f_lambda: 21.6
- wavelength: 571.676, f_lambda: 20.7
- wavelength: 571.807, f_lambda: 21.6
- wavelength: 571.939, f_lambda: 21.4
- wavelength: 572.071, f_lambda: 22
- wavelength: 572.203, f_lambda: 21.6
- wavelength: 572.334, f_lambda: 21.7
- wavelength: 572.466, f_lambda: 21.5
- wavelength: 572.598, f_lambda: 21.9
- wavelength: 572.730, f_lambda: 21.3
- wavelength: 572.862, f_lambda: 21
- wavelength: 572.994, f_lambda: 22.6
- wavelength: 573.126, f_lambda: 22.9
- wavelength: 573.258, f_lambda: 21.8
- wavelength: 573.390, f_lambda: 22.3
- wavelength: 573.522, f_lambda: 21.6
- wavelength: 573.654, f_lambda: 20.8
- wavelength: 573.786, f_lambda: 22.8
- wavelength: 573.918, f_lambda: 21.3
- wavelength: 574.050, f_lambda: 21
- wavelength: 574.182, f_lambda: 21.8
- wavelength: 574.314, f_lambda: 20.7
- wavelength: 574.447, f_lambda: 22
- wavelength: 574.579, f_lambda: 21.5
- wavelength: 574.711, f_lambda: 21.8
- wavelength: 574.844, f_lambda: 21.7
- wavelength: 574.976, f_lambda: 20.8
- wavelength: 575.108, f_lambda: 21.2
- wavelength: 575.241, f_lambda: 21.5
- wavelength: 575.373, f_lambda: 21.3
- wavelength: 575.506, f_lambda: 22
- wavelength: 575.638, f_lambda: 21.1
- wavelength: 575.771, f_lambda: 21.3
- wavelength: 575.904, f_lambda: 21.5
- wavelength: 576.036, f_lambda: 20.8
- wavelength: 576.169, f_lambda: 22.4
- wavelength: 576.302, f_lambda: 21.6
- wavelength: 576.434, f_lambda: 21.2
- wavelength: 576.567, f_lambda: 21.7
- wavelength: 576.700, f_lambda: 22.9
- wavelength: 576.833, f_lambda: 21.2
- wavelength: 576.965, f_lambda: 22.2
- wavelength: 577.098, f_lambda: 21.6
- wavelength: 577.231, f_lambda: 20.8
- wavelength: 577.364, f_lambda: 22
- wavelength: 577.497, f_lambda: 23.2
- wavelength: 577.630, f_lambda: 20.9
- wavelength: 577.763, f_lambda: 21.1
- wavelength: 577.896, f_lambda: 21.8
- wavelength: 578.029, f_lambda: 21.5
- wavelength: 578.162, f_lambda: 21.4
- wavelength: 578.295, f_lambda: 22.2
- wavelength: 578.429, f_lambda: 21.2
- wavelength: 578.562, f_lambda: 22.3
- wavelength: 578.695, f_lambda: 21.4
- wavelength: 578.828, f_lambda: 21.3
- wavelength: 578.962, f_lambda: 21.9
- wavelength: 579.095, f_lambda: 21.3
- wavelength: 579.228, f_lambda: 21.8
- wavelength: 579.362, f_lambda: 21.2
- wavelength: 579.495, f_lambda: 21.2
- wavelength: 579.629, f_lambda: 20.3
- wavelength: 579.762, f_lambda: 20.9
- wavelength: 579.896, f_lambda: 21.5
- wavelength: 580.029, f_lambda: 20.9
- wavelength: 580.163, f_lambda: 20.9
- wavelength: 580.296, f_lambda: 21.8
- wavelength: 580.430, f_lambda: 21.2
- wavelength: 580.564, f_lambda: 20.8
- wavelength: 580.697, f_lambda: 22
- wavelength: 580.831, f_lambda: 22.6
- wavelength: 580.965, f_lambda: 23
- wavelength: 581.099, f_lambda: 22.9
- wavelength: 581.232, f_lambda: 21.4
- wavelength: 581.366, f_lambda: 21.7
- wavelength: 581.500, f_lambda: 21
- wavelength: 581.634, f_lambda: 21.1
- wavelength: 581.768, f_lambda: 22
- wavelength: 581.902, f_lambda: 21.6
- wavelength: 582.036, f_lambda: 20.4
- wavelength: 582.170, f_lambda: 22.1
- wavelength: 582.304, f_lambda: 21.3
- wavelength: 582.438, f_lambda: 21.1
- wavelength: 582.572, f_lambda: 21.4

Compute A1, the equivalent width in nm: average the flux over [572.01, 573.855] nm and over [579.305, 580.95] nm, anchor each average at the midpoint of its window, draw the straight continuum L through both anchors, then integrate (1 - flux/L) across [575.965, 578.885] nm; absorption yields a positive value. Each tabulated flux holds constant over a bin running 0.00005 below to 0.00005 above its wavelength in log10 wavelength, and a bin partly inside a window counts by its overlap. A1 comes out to -0.02 nm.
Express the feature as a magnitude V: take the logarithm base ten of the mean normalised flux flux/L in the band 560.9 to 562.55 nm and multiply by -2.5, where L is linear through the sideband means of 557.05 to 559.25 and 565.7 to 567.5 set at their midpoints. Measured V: 0.00 mag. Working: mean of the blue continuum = 22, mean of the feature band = 22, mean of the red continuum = 22.2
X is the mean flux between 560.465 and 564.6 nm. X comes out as 22.1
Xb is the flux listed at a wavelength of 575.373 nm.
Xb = 21.3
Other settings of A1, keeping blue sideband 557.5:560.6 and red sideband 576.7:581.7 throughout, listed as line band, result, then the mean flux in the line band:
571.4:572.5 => 0.01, 21.5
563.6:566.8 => 0.01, 21.8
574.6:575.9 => 0.01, 21.4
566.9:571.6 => -0.01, 21.8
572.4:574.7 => 0.00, 21.7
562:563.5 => 0.00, 21.9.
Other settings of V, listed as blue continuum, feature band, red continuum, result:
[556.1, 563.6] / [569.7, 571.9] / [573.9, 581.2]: 0.014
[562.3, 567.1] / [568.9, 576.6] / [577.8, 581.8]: 0.008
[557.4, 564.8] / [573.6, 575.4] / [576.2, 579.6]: 0.013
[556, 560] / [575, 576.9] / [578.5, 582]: 0.005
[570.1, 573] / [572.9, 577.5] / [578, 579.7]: -0.011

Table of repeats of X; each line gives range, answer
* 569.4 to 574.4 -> 21.6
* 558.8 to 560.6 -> 22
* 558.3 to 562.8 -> 22.1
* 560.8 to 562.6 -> 22.1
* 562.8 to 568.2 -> 22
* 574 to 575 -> 21.4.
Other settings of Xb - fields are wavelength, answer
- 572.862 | 21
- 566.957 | 22.6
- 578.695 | 21.4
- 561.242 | 22.5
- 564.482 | 22.2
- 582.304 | 21.3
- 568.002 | 21.5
